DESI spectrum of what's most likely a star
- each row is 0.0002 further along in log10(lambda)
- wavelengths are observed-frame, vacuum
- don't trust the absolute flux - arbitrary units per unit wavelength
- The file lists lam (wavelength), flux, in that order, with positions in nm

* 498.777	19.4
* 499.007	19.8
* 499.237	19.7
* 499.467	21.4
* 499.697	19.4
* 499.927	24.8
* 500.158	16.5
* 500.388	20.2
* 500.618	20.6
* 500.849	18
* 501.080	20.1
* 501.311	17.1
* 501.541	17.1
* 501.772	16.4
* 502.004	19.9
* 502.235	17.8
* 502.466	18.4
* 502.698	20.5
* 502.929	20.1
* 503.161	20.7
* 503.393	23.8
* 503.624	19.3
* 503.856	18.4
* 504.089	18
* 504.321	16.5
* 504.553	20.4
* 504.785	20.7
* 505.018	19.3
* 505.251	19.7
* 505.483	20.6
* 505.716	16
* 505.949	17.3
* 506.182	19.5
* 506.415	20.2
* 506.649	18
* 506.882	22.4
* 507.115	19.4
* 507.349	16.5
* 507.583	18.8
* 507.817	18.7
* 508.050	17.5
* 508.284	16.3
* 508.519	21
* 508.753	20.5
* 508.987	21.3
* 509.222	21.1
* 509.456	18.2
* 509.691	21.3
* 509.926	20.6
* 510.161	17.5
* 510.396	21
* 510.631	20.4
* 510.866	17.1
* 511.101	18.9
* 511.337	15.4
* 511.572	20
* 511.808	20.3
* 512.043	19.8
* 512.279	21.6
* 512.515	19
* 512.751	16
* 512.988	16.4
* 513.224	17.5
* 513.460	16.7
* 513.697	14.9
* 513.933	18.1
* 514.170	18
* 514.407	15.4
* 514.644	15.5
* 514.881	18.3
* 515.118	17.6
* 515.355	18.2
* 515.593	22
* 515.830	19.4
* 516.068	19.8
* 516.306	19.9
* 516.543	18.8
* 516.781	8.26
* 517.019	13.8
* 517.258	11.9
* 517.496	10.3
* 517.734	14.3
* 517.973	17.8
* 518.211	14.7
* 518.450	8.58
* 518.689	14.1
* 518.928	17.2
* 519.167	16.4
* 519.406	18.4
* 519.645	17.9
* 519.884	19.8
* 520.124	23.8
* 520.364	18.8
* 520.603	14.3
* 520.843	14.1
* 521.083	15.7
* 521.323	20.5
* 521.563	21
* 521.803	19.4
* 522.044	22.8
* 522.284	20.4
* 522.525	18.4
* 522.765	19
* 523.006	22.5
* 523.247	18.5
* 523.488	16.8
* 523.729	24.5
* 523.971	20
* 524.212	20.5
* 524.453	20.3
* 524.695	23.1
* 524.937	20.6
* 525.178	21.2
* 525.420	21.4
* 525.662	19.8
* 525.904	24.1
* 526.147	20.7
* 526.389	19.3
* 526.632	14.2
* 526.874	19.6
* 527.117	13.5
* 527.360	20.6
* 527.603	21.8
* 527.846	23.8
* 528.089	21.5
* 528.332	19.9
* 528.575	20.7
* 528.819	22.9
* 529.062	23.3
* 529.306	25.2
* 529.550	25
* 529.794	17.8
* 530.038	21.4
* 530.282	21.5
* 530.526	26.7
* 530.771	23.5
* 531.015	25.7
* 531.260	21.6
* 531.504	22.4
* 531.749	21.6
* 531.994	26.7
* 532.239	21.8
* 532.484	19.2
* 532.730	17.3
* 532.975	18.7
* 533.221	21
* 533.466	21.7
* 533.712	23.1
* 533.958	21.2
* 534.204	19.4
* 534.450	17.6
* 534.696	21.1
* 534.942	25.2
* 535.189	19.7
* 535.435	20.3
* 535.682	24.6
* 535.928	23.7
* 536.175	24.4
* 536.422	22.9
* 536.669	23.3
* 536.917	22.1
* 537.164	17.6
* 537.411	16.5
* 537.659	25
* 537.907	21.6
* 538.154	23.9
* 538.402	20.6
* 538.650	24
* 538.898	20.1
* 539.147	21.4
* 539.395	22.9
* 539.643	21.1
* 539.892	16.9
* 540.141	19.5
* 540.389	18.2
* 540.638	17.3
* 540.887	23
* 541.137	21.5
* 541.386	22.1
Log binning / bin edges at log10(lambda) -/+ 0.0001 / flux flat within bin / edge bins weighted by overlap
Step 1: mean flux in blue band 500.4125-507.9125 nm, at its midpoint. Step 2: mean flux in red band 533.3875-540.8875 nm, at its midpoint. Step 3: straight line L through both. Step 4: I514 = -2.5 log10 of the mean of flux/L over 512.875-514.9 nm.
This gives 0.18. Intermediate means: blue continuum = 19.1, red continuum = 21.3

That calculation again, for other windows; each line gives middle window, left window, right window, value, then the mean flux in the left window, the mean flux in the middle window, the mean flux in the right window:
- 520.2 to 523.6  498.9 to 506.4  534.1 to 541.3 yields 0.09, 19.3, 18.8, 21.2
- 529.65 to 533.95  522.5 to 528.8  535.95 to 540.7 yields -0.06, 20.3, 21.9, 21.1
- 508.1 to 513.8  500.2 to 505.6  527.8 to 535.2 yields 0.06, 19.3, 18.9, 21.9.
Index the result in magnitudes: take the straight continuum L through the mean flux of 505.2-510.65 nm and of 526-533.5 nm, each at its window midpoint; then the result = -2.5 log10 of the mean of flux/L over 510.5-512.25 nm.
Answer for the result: 0.034 mag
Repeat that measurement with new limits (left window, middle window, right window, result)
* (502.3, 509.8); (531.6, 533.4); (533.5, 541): 0.002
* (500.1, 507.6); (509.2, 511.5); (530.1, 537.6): 0.031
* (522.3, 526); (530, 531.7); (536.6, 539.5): -0.107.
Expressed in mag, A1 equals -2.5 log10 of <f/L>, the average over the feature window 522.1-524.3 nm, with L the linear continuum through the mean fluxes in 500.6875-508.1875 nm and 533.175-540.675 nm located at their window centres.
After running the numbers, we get 0.01 mag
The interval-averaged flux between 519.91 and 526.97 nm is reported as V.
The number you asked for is 19.8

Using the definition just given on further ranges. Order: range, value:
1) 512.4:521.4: 16.6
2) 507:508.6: 18.2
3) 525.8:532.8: 21.5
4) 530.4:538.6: 21.9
